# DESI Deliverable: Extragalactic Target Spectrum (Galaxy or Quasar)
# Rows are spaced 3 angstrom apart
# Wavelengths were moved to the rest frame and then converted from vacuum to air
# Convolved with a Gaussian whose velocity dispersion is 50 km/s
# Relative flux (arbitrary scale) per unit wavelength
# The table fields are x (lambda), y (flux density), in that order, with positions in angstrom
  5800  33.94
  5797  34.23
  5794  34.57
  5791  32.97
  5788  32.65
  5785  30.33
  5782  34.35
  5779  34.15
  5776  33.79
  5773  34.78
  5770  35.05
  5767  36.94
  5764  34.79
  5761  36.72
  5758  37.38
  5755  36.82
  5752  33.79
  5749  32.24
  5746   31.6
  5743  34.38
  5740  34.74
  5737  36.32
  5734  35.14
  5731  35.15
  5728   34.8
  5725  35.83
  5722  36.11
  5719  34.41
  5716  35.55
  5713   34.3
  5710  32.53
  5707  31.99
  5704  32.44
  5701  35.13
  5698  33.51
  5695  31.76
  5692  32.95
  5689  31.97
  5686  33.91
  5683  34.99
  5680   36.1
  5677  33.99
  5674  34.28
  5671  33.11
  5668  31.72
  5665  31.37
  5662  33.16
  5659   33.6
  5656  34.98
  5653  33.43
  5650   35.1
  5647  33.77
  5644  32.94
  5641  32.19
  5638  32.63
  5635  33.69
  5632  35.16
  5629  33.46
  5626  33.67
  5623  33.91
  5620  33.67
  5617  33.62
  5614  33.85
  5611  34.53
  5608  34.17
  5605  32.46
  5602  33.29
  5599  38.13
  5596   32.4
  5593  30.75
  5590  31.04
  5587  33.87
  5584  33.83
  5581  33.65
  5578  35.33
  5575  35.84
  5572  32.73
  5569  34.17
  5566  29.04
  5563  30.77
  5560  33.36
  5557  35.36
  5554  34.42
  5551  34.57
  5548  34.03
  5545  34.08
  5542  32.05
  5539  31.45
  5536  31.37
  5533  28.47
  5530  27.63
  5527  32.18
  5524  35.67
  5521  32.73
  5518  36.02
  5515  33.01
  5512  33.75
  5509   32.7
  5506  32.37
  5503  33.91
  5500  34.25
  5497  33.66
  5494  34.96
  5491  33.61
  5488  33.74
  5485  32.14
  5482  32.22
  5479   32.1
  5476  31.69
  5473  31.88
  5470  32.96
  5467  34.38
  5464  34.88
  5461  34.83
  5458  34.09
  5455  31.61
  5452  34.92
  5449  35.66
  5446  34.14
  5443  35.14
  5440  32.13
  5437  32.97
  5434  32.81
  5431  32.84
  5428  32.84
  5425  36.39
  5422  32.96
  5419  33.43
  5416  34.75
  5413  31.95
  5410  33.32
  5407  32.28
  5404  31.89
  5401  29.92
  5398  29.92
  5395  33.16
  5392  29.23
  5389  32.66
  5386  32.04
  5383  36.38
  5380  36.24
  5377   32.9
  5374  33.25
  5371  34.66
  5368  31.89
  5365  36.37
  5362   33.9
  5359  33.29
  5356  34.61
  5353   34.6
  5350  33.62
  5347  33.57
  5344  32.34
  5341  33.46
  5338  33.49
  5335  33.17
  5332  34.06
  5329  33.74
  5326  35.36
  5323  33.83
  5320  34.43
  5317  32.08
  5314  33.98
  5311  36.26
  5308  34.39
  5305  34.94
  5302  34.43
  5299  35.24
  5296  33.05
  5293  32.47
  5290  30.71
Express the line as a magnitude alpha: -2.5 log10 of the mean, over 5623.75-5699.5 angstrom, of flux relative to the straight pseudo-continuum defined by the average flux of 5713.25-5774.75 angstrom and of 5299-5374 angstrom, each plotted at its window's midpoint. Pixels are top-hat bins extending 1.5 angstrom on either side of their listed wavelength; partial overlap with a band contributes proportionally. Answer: 0.044 mag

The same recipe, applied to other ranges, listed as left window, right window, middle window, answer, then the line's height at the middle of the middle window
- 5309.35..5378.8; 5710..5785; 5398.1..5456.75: 0.03 mag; 34.1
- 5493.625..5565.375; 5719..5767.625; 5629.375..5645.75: 0.02 mag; 34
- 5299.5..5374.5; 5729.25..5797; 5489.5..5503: 0.00 mag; 34.2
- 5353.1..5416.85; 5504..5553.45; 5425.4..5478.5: -0.02 mag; 32.9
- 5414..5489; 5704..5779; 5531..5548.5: 0.07 mag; 33.9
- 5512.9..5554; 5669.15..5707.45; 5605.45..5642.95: -0.02 mag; 33.2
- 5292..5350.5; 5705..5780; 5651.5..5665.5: 0.04 mag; 34.6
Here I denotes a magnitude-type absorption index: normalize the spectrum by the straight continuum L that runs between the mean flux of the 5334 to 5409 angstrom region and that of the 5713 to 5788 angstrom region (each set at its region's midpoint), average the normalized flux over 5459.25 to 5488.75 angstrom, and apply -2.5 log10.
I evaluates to 0.02 mag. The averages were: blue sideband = 33.2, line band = 33.1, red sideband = 34.7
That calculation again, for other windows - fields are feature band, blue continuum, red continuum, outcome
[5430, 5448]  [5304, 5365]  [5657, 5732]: 0.02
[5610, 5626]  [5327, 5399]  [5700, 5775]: 0.01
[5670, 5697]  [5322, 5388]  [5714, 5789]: 0.03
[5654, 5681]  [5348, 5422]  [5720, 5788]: 0.03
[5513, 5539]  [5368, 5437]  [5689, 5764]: 0.05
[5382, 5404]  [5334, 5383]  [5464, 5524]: 0.07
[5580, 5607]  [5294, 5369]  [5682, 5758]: 0.03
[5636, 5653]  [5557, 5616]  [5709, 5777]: 0.02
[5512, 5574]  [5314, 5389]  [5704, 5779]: 0.05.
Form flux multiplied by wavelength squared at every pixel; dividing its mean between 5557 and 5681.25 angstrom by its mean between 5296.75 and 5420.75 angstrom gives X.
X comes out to 1.10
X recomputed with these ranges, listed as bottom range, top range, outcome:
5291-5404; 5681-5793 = 1.17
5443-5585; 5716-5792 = 1.13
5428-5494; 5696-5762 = 1.14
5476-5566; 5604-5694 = 1.07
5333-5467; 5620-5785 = 1.14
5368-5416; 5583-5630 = 1.11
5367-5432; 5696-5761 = 1.18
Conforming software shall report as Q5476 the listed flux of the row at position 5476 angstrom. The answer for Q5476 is 31.69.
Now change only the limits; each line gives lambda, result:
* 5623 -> 33.91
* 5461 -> 34.83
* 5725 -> 35.83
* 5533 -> 28.47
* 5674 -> 34.28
